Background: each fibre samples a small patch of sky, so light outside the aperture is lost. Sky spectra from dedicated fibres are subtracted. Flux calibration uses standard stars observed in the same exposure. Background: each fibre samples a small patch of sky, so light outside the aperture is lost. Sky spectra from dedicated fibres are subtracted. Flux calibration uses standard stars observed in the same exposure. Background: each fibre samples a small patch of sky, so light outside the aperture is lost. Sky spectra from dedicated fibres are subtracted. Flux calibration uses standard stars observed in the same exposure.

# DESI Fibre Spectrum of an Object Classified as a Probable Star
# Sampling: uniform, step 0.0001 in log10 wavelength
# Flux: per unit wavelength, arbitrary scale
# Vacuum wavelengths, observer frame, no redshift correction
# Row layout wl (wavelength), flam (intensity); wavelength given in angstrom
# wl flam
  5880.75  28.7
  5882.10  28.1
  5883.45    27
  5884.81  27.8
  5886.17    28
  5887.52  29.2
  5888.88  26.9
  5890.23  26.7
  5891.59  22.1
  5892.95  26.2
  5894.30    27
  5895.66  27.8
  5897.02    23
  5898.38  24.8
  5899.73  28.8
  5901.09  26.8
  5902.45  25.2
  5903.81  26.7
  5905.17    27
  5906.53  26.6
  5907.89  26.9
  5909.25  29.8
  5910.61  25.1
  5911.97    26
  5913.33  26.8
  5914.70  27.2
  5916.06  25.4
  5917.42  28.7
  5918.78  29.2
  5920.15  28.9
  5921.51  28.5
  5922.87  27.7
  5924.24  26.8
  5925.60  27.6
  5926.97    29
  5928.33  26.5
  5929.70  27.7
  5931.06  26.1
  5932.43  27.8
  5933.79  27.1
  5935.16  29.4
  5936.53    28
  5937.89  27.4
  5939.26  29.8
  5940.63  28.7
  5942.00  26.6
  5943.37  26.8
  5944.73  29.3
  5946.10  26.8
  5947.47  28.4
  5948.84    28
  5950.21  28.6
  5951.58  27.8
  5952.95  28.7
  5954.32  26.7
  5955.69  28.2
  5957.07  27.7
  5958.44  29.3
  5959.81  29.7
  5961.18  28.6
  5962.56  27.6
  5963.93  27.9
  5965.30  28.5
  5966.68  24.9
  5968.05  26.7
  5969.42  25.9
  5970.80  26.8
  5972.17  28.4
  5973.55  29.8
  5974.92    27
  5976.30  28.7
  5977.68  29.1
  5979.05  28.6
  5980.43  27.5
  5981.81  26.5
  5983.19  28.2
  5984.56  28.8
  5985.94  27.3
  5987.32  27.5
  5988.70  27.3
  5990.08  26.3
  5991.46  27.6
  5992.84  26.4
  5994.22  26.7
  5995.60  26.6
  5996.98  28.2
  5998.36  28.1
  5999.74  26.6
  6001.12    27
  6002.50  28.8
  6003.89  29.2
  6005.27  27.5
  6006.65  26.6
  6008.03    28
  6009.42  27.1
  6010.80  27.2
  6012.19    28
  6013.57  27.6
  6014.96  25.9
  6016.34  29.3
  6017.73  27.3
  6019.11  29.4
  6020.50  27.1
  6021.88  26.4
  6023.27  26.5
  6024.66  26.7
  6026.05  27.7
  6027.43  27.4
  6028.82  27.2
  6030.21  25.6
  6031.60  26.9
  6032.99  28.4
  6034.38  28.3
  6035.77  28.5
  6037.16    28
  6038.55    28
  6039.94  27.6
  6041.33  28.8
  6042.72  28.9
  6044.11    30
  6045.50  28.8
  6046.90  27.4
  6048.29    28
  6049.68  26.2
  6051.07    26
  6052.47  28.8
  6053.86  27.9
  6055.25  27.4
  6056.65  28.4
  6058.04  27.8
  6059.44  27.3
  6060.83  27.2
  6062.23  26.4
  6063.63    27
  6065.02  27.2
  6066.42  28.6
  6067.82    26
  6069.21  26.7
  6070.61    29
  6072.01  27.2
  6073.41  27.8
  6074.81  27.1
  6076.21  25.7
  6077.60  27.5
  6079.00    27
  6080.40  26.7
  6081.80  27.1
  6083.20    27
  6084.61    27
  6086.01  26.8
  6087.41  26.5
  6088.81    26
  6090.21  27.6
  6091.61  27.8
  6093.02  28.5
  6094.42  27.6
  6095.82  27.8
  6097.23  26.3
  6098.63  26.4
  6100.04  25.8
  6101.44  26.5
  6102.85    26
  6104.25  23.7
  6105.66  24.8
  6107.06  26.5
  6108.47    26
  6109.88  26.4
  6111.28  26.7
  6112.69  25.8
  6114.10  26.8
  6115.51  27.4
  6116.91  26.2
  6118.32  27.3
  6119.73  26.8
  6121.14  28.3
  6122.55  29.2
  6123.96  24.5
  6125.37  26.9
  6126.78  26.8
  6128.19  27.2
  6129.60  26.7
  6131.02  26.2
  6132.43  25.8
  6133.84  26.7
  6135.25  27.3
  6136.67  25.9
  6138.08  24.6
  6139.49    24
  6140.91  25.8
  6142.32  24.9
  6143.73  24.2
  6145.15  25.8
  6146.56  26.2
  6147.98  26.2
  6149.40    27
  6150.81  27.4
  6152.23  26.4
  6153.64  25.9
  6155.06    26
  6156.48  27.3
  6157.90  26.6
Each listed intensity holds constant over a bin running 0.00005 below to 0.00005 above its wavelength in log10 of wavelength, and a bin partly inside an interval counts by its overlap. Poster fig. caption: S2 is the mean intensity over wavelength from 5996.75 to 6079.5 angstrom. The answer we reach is 27.6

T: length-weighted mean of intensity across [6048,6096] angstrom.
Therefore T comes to 27.3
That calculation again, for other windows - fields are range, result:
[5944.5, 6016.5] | 27.7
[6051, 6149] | 26.7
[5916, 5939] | 27.9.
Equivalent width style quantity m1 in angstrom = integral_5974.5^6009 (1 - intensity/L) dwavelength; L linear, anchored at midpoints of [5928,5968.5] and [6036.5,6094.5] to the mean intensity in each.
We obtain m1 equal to 0.1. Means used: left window 27.9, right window 27.5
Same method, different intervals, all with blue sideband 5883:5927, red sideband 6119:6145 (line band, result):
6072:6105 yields -0.6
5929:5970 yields -1.5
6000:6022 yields -0.9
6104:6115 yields 0.1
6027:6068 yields -1.9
